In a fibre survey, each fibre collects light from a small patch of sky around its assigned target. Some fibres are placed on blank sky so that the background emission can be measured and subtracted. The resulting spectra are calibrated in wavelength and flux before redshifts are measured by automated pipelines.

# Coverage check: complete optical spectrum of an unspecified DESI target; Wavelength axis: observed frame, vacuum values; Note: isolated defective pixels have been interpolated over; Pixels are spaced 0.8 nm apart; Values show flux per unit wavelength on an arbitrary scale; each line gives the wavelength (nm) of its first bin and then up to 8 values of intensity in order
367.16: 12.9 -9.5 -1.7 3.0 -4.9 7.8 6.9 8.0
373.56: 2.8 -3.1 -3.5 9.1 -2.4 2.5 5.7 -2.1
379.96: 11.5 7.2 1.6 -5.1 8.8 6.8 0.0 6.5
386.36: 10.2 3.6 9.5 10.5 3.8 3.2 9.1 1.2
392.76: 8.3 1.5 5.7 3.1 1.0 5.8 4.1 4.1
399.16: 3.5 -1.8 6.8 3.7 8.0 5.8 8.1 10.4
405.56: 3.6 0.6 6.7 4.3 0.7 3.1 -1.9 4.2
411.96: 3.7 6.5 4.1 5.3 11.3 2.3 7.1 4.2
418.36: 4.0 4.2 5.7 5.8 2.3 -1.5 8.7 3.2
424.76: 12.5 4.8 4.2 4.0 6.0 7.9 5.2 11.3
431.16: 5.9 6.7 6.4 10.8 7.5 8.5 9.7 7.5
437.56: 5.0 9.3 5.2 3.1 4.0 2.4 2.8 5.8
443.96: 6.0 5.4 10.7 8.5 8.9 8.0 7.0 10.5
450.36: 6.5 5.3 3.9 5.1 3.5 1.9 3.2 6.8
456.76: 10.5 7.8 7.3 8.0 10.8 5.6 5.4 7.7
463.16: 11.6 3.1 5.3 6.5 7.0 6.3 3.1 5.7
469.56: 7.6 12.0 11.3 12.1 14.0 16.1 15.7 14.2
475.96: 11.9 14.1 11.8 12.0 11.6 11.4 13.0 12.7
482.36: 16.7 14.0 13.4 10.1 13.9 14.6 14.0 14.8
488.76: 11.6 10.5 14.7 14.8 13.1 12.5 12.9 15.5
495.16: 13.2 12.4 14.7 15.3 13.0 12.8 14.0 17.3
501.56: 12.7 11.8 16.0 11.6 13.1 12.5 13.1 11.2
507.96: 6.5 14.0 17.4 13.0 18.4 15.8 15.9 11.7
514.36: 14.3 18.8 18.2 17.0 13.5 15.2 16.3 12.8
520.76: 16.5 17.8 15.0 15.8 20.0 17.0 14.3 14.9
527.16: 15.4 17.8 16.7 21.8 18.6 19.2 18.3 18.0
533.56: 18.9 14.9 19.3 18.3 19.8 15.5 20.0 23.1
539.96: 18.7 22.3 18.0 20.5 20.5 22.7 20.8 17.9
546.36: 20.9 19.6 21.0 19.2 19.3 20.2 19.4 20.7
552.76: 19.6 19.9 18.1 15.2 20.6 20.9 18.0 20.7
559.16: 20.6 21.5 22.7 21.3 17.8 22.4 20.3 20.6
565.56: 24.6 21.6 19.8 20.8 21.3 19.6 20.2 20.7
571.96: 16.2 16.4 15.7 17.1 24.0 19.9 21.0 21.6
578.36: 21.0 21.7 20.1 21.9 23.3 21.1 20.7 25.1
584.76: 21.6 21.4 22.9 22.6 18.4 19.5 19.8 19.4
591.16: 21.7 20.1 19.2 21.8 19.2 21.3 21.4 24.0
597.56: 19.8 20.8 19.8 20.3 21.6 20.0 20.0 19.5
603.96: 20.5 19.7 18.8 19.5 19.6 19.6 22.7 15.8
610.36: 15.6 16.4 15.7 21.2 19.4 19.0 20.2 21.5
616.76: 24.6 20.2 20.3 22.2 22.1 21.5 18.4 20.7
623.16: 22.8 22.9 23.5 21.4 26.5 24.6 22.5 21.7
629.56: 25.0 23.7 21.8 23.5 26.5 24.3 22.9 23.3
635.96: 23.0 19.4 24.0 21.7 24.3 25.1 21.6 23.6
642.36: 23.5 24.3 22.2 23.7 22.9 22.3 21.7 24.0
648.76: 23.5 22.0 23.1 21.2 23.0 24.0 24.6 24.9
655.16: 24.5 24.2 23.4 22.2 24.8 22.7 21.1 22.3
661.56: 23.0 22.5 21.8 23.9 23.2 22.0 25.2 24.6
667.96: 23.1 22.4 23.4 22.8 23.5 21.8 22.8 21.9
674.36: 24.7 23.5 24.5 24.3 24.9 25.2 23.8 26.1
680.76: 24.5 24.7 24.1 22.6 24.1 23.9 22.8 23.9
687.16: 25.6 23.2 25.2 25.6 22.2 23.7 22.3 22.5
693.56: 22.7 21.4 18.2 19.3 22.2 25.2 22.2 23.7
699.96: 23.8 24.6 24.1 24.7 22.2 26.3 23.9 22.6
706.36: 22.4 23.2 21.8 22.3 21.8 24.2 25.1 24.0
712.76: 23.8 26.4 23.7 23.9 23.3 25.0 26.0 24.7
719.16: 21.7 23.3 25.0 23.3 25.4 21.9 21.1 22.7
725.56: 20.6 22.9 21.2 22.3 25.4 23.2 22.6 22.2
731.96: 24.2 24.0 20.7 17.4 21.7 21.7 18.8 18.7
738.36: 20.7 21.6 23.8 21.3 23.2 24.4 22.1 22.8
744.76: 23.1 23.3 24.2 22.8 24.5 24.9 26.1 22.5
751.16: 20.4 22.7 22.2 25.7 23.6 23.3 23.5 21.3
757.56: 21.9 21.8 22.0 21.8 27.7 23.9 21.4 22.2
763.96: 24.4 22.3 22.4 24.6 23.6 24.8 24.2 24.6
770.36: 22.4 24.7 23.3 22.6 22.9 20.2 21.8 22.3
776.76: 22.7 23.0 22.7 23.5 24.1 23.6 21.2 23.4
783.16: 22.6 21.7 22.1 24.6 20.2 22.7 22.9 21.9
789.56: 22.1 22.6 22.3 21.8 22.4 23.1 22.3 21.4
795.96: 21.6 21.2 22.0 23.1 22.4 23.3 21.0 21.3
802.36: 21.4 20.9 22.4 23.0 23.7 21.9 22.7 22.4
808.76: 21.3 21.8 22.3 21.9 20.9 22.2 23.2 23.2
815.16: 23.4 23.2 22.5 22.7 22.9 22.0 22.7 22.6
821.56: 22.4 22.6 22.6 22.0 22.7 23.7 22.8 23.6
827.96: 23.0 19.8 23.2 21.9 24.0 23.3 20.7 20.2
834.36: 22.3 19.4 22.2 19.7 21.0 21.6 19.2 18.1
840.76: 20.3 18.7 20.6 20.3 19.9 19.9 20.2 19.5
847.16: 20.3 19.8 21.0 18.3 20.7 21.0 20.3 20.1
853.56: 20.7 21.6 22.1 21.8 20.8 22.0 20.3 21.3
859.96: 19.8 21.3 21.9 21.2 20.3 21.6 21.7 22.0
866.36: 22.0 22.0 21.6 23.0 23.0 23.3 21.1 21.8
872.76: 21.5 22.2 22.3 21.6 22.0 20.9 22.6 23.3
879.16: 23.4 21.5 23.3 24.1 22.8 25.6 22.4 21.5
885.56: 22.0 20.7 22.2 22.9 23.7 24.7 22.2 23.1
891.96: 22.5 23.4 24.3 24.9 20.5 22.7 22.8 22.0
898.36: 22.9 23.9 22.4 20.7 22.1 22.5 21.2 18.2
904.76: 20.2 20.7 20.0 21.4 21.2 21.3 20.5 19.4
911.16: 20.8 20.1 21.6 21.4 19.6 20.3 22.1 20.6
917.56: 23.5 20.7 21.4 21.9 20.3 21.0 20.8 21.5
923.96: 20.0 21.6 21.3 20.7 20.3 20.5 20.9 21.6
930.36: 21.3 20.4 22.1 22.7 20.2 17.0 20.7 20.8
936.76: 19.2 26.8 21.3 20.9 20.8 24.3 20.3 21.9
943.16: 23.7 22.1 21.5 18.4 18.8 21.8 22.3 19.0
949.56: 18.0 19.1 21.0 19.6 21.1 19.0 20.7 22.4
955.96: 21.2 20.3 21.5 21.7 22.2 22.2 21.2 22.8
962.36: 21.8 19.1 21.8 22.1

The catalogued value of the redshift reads 0.18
